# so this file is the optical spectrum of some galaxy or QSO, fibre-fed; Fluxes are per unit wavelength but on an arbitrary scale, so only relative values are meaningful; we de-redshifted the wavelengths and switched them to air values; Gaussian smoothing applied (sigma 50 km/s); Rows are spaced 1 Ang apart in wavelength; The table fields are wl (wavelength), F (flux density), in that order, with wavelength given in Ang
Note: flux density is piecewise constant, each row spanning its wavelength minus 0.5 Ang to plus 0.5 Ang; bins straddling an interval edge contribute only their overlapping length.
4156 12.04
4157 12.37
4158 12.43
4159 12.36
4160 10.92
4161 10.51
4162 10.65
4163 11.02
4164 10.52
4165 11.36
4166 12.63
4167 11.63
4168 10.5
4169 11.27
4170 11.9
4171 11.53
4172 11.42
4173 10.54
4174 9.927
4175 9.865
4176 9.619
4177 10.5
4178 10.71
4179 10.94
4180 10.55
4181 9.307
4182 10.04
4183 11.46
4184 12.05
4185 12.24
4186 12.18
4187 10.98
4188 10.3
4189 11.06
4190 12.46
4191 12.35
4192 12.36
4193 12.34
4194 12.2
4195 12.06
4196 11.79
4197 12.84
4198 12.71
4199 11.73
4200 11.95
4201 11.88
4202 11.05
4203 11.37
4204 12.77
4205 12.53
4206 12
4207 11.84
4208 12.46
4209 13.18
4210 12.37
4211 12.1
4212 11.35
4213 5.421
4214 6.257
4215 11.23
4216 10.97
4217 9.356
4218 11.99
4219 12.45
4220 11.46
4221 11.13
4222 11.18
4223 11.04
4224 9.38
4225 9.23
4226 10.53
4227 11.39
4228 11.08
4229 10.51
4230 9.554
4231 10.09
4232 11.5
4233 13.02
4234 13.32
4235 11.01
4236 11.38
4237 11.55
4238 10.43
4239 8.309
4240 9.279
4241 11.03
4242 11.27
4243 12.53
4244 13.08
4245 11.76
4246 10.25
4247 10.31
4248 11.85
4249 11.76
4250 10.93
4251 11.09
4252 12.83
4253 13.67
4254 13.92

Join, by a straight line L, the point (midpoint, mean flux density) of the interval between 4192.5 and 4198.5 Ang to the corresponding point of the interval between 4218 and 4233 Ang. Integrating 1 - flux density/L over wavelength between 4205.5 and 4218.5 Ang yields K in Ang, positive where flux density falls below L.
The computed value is 0.8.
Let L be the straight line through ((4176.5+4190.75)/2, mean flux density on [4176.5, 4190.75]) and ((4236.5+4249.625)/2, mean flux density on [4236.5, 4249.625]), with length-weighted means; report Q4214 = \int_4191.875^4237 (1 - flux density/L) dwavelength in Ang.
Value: -1.06 Ang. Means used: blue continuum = 11.1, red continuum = 11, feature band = 11.3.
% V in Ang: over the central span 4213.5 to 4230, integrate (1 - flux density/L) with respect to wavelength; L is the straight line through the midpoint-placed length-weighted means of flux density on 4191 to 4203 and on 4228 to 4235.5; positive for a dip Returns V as 1.37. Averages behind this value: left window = 12.1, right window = 11.3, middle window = 10.5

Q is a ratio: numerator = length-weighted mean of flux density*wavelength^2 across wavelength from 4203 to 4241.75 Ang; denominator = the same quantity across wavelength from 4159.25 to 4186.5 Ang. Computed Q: 1.02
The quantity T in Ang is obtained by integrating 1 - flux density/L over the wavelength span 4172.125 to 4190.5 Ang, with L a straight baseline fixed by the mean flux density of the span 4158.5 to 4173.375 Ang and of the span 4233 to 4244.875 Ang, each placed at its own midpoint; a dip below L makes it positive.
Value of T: 0.7 Ang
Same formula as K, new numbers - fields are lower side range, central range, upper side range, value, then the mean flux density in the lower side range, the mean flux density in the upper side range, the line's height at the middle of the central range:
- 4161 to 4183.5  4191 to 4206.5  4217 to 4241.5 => -1.82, 10.8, 10.9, 10.8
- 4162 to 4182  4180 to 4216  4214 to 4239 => -2.09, 10.8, 10.9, 10.8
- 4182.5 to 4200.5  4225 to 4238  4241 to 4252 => 0.56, 11.9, 11.5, 11.6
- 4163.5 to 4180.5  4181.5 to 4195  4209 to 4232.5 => -1.15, 10.9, 10.6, 10.8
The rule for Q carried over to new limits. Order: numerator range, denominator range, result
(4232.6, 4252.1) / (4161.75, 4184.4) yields 1.08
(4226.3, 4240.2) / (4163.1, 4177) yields 1.03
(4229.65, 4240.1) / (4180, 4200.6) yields 0.96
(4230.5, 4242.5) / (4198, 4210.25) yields 0.92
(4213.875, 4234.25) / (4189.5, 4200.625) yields 0.90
